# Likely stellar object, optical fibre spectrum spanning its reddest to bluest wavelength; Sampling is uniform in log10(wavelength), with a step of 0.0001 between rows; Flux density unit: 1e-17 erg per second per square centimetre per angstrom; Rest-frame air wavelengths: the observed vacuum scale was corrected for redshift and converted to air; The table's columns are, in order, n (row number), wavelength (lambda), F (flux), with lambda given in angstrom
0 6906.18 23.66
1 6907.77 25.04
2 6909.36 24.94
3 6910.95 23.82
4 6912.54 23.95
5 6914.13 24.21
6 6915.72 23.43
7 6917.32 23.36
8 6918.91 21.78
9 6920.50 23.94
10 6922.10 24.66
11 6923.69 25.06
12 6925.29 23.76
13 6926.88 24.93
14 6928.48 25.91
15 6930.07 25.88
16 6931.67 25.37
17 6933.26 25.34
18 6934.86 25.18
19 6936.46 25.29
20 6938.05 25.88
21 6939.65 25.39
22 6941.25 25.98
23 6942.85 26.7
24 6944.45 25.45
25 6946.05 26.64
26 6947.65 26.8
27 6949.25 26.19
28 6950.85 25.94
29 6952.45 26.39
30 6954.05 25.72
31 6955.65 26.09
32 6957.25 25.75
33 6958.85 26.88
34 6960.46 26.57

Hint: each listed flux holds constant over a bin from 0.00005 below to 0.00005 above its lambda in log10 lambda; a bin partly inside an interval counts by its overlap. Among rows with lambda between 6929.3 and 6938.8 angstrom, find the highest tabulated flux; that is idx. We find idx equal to 25.88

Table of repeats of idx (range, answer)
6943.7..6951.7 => 26.8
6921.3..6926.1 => 25.06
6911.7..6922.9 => 24.66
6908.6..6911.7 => 24.94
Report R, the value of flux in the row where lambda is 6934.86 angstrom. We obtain 25.18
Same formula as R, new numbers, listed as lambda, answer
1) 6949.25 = 26.19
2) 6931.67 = 25.37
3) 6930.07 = 25.88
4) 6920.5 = 23.94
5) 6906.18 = 23.66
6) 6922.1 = 24.66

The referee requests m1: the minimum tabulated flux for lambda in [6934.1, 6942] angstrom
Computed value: 25.18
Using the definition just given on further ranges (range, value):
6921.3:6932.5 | 23.76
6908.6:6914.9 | 23.82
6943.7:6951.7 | 25.45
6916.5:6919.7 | 21.78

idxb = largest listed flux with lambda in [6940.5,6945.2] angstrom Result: 26.7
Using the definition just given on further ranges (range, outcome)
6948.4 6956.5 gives 26.39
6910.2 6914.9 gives 24.21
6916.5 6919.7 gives 23.36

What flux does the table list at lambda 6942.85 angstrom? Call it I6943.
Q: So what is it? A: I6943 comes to 26.7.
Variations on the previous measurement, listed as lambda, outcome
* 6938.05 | 25.88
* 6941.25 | 25.98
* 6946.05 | 26.64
